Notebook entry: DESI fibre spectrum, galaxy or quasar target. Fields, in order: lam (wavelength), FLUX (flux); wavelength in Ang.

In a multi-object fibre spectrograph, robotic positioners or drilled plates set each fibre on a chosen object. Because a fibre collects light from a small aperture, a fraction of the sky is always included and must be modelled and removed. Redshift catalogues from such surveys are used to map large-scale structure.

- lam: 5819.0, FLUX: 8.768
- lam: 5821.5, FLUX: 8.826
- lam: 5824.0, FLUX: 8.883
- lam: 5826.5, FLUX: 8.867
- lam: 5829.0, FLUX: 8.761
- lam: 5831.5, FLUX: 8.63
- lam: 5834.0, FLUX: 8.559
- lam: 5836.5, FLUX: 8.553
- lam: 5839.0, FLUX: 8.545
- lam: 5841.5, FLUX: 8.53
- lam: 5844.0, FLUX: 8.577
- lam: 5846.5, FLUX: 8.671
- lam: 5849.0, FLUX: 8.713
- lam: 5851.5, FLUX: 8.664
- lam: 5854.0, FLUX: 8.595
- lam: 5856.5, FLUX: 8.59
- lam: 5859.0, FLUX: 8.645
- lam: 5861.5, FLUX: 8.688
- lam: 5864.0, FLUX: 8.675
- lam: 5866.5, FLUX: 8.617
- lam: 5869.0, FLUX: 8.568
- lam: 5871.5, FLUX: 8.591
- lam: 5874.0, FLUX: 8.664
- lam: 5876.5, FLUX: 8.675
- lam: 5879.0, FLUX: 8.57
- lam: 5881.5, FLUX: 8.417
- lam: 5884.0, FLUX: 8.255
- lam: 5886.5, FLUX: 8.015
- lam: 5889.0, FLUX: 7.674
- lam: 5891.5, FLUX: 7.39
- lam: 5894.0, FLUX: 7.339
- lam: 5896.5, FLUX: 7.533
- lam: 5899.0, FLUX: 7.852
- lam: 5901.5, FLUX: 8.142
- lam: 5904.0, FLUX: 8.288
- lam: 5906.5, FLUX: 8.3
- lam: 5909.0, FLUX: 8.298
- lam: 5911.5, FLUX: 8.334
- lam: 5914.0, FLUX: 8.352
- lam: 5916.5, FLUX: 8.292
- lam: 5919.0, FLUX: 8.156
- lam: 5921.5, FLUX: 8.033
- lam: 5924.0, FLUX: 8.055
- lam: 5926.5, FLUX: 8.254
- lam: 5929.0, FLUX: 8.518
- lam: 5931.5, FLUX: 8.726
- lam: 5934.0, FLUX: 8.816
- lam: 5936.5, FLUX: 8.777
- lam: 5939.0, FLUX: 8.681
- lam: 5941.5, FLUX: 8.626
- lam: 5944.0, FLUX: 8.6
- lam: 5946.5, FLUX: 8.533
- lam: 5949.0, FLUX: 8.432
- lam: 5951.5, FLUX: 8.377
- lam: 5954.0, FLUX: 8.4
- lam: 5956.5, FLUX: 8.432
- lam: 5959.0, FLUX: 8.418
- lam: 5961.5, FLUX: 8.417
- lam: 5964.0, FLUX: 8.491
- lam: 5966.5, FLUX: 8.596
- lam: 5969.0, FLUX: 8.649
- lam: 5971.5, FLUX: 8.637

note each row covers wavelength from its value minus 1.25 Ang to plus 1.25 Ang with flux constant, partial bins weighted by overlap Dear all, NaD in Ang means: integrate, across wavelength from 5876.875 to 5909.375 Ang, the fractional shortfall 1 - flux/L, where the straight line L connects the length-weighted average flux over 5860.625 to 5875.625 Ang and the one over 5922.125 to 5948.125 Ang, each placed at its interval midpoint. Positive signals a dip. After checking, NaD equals 2.2 Ang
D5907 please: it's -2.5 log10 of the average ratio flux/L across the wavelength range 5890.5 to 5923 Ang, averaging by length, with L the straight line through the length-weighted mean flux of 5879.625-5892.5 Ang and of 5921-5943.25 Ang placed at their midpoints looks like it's 0.027 mag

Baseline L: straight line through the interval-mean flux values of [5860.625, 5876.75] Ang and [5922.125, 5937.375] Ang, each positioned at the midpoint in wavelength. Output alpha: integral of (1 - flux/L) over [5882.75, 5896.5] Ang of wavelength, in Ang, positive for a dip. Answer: 1.40 Ang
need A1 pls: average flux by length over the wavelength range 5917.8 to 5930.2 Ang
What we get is 8.2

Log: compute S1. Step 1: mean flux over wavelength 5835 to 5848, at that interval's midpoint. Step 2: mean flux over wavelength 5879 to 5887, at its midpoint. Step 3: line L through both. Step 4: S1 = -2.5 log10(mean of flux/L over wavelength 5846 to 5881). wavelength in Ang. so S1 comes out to -0.03 mag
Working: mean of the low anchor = 8.58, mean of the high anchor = 8.3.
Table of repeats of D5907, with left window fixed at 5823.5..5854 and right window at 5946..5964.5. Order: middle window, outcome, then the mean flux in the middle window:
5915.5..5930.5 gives 0.035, 8.23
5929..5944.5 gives -0.029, 8.69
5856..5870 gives -0.003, 8.63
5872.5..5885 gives 0.007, 8.52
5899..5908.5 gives 0.043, 8.2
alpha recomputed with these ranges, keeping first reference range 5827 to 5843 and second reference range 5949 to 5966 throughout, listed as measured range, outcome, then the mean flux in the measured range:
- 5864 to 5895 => 1.05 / 8.26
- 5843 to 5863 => -0.14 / 8.64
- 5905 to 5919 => 0.32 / 8.3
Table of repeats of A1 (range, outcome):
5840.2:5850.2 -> 8.62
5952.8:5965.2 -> 8.43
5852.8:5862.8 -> 8.63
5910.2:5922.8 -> 8.23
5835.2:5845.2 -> 8.55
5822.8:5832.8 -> 8.78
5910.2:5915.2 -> 8.34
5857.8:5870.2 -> 8.64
